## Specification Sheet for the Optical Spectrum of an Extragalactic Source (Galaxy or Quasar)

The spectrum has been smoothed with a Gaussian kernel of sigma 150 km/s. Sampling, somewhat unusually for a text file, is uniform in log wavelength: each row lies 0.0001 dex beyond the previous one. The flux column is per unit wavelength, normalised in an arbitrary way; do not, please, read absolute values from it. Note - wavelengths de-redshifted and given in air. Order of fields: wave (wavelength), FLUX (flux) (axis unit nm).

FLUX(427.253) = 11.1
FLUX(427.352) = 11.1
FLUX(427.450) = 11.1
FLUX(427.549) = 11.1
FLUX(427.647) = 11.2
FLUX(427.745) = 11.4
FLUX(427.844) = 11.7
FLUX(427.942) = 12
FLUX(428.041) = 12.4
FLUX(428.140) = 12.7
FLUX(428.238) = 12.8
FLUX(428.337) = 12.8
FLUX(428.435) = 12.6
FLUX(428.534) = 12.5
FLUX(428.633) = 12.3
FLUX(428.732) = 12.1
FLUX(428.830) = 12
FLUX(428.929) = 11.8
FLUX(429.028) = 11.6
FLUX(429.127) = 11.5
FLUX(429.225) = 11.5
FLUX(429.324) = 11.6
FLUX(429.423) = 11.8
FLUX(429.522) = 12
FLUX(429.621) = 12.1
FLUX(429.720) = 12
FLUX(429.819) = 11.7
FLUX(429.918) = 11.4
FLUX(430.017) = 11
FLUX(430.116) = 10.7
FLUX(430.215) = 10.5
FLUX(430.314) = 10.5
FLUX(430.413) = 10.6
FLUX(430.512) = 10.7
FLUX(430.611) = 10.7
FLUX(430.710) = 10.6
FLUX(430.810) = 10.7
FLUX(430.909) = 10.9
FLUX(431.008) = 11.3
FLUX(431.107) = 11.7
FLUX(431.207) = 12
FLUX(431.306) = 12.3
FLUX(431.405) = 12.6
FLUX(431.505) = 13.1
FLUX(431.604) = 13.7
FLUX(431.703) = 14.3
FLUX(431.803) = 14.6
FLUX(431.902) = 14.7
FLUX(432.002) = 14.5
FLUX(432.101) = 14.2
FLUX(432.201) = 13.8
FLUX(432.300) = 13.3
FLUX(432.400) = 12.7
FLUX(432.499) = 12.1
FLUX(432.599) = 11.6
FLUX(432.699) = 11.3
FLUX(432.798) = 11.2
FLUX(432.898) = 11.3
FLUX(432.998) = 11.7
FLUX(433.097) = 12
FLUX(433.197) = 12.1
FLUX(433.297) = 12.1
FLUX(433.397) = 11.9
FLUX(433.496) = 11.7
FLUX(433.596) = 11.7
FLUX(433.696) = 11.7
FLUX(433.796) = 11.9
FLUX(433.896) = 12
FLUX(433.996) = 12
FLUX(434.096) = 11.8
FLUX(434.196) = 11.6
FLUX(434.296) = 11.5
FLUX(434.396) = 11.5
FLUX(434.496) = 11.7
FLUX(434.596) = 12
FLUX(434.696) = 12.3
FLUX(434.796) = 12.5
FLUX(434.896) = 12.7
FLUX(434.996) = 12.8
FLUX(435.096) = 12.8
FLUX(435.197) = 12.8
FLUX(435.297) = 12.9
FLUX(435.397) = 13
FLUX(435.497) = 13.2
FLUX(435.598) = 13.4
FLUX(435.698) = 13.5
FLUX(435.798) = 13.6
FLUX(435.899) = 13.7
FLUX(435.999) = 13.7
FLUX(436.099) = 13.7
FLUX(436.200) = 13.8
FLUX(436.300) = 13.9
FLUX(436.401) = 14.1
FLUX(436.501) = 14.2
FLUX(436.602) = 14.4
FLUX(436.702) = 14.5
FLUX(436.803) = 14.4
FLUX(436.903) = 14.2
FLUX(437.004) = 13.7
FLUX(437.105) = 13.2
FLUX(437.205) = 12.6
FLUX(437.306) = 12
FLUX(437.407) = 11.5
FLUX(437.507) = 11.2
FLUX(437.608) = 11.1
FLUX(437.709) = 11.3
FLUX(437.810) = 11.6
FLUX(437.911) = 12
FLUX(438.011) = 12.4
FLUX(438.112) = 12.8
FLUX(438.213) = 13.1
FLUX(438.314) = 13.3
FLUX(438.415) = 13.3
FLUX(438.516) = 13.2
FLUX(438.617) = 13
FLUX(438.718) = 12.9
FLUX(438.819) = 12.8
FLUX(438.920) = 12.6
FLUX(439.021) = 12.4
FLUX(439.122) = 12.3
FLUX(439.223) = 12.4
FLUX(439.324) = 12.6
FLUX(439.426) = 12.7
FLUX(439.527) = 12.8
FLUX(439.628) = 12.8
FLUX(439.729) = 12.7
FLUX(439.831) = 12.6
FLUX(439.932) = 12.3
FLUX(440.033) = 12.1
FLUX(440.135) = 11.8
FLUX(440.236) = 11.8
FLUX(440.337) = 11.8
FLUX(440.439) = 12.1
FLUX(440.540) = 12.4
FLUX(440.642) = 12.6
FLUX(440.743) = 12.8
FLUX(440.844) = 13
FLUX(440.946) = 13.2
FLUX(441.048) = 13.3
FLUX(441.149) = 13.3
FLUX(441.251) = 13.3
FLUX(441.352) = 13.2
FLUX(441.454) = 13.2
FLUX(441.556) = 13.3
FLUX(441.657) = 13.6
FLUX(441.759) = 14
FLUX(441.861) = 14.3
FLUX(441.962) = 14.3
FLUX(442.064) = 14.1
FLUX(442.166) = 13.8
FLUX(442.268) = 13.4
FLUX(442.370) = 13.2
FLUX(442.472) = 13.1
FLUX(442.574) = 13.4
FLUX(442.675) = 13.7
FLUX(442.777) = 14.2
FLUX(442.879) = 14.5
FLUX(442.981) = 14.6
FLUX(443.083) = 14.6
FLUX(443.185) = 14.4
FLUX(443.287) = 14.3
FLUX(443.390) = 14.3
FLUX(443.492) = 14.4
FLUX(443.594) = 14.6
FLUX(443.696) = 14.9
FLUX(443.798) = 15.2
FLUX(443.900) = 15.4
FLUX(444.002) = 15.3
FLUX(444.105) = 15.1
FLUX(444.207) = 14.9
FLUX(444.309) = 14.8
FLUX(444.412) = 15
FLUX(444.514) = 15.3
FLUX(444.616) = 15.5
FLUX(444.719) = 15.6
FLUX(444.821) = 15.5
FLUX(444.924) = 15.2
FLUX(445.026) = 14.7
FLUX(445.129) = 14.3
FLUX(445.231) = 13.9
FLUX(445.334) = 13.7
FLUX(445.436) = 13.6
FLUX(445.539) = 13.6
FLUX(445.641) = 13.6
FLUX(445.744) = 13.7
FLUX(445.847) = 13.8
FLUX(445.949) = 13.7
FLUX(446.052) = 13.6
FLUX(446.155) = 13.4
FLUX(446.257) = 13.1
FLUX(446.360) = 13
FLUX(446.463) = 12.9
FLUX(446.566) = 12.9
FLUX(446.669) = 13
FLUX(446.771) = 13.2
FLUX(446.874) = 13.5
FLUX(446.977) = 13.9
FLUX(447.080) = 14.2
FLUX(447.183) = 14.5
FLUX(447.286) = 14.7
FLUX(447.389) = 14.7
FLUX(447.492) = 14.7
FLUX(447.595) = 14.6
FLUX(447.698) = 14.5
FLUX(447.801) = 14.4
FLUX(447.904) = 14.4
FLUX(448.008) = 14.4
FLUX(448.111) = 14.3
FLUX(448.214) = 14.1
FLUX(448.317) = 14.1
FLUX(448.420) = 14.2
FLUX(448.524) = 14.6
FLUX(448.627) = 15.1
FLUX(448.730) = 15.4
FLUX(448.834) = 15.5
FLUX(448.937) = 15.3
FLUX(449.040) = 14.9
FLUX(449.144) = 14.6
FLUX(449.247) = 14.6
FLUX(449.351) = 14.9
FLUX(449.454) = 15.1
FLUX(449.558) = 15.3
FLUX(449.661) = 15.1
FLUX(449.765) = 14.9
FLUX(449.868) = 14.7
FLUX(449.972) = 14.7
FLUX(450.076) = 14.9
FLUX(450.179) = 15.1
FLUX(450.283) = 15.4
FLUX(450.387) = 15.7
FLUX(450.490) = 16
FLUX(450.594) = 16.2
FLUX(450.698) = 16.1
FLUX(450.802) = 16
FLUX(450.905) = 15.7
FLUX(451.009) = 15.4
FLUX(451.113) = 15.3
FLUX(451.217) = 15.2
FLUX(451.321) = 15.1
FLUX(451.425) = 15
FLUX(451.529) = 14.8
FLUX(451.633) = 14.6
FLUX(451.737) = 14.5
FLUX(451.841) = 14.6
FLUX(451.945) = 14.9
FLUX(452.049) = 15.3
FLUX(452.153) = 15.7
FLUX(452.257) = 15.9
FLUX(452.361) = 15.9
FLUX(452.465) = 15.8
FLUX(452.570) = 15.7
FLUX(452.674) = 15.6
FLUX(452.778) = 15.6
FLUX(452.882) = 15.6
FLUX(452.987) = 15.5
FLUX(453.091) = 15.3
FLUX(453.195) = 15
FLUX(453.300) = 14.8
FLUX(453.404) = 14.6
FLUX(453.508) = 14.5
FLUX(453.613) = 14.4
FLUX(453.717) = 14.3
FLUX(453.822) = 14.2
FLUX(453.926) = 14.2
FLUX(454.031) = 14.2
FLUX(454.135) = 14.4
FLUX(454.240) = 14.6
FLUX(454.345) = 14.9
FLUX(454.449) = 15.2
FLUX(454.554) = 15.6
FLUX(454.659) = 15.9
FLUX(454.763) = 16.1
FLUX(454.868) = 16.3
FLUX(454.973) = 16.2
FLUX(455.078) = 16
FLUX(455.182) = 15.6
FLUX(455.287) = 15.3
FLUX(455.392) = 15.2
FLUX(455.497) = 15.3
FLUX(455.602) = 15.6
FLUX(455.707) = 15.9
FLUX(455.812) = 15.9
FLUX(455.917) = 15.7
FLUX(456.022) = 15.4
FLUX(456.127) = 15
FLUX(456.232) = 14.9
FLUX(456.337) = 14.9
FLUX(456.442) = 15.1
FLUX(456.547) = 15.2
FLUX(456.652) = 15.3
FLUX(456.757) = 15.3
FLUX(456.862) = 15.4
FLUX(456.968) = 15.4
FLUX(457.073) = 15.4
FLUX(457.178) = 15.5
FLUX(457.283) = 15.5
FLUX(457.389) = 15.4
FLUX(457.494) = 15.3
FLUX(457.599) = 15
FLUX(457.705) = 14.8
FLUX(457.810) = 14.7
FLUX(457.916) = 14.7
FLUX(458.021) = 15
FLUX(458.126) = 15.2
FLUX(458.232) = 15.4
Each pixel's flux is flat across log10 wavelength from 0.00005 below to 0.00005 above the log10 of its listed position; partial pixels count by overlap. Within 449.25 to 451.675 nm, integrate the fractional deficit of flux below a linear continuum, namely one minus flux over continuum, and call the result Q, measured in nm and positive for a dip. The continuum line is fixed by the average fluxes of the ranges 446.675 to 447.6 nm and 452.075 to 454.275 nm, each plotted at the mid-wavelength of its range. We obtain -0.10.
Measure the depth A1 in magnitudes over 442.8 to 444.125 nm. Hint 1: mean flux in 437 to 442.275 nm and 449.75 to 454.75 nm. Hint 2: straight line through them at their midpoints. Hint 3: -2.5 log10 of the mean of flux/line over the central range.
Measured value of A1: -0.10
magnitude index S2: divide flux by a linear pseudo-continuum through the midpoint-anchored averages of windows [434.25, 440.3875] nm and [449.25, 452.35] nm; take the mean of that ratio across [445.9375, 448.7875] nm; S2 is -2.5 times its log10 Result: 0.04 mag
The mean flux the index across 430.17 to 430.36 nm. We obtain 10.5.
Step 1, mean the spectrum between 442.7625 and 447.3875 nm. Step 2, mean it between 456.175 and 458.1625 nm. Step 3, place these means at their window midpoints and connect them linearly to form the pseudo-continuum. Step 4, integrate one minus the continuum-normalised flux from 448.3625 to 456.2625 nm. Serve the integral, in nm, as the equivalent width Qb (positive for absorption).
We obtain -0.22 nm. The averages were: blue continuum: 14.3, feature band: 15.2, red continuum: 15.2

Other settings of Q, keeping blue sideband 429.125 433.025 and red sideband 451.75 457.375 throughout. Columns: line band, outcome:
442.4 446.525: -0.13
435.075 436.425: -0.08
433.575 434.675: 0.06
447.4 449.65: -0.04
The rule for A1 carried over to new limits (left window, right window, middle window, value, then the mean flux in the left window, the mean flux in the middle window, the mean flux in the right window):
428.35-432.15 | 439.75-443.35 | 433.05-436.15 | 0.01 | 12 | 12.4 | 13.3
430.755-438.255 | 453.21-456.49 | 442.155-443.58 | -0.03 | 12.6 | 14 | 15.2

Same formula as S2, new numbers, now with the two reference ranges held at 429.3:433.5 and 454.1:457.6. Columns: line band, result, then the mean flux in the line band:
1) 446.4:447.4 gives 0.04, 13.7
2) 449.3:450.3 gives -0.03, 15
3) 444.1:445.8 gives -0.05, 14.6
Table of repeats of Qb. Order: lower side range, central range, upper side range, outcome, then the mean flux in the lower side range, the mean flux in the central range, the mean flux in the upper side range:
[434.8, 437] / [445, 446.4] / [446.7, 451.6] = 0.08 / 13.6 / 13.7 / 14.9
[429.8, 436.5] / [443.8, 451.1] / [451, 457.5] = -0.15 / 12.3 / 14.6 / 15.2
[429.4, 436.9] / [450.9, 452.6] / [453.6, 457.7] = -0.05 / 12.4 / 15.2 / 15.3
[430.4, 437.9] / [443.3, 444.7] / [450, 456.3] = -0.10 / 12.5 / 15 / 15.3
